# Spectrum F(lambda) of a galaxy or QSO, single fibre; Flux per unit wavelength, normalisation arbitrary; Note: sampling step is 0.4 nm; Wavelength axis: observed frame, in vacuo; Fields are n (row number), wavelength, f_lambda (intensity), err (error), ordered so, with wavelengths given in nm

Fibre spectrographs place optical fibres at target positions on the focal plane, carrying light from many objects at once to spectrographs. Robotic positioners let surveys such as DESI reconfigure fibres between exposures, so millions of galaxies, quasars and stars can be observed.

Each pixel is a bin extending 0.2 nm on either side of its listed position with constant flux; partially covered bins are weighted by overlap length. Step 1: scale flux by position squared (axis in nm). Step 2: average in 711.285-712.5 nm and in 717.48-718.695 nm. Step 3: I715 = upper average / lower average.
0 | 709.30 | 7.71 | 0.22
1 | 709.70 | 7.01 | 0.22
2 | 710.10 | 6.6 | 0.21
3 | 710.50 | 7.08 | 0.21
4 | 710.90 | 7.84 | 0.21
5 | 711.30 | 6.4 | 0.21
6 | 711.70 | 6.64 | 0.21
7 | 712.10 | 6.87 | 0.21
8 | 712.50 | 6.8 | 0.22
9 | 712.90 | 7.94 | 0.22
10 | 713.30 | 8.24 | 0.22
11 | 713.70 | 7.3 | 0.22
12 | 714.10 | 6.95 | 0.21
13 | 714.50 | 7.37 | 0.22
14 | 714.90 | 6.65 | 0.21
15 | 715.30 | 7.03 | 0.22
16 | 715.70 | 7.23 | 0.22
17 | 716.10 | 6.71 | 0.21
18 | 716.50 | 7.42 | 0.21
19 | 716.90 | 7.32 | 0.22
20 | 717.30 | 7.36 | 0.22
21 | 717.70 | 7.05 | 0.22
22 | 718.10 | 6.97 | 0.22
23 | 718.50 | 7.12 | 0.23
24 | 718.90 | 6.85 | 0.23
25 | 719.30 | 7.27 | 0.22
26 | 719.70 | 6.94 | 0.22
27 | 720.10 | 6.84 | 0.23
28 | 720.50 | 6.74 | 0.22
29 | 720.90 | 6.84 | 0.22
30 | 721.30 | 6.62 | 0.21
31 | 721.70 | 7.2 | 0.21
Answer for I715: 1.07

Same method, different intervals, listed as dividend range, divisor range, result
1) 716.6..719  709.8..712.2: 1.05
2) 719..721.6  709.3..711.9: 1.01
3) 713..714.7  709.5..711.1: 1.06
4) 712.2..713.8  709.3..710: 1.06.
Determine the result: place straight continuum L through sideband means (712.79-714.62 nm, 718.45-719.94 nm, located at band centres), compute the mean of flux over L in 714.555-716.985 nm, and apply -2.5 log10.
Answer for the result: 0.04 mag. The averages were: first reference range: 7.55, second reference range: 7.03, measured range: 7.07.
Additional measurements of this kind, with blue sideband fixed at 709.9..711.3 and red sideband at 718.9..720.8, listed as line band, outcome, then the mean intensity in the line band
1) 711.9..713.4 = -0.06 mag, 7.41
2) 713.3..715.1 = -0.03 mag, 7.2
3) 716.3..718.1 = -0.04 mag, 7.25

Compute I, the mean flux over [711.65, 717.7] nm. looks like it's 7.2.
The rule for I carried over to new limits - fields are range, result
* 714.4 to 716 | 7.03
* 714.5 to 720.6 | 7.05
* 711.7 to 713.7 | 7.36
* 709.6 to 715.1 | 7.12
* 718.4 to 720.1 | 7.02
